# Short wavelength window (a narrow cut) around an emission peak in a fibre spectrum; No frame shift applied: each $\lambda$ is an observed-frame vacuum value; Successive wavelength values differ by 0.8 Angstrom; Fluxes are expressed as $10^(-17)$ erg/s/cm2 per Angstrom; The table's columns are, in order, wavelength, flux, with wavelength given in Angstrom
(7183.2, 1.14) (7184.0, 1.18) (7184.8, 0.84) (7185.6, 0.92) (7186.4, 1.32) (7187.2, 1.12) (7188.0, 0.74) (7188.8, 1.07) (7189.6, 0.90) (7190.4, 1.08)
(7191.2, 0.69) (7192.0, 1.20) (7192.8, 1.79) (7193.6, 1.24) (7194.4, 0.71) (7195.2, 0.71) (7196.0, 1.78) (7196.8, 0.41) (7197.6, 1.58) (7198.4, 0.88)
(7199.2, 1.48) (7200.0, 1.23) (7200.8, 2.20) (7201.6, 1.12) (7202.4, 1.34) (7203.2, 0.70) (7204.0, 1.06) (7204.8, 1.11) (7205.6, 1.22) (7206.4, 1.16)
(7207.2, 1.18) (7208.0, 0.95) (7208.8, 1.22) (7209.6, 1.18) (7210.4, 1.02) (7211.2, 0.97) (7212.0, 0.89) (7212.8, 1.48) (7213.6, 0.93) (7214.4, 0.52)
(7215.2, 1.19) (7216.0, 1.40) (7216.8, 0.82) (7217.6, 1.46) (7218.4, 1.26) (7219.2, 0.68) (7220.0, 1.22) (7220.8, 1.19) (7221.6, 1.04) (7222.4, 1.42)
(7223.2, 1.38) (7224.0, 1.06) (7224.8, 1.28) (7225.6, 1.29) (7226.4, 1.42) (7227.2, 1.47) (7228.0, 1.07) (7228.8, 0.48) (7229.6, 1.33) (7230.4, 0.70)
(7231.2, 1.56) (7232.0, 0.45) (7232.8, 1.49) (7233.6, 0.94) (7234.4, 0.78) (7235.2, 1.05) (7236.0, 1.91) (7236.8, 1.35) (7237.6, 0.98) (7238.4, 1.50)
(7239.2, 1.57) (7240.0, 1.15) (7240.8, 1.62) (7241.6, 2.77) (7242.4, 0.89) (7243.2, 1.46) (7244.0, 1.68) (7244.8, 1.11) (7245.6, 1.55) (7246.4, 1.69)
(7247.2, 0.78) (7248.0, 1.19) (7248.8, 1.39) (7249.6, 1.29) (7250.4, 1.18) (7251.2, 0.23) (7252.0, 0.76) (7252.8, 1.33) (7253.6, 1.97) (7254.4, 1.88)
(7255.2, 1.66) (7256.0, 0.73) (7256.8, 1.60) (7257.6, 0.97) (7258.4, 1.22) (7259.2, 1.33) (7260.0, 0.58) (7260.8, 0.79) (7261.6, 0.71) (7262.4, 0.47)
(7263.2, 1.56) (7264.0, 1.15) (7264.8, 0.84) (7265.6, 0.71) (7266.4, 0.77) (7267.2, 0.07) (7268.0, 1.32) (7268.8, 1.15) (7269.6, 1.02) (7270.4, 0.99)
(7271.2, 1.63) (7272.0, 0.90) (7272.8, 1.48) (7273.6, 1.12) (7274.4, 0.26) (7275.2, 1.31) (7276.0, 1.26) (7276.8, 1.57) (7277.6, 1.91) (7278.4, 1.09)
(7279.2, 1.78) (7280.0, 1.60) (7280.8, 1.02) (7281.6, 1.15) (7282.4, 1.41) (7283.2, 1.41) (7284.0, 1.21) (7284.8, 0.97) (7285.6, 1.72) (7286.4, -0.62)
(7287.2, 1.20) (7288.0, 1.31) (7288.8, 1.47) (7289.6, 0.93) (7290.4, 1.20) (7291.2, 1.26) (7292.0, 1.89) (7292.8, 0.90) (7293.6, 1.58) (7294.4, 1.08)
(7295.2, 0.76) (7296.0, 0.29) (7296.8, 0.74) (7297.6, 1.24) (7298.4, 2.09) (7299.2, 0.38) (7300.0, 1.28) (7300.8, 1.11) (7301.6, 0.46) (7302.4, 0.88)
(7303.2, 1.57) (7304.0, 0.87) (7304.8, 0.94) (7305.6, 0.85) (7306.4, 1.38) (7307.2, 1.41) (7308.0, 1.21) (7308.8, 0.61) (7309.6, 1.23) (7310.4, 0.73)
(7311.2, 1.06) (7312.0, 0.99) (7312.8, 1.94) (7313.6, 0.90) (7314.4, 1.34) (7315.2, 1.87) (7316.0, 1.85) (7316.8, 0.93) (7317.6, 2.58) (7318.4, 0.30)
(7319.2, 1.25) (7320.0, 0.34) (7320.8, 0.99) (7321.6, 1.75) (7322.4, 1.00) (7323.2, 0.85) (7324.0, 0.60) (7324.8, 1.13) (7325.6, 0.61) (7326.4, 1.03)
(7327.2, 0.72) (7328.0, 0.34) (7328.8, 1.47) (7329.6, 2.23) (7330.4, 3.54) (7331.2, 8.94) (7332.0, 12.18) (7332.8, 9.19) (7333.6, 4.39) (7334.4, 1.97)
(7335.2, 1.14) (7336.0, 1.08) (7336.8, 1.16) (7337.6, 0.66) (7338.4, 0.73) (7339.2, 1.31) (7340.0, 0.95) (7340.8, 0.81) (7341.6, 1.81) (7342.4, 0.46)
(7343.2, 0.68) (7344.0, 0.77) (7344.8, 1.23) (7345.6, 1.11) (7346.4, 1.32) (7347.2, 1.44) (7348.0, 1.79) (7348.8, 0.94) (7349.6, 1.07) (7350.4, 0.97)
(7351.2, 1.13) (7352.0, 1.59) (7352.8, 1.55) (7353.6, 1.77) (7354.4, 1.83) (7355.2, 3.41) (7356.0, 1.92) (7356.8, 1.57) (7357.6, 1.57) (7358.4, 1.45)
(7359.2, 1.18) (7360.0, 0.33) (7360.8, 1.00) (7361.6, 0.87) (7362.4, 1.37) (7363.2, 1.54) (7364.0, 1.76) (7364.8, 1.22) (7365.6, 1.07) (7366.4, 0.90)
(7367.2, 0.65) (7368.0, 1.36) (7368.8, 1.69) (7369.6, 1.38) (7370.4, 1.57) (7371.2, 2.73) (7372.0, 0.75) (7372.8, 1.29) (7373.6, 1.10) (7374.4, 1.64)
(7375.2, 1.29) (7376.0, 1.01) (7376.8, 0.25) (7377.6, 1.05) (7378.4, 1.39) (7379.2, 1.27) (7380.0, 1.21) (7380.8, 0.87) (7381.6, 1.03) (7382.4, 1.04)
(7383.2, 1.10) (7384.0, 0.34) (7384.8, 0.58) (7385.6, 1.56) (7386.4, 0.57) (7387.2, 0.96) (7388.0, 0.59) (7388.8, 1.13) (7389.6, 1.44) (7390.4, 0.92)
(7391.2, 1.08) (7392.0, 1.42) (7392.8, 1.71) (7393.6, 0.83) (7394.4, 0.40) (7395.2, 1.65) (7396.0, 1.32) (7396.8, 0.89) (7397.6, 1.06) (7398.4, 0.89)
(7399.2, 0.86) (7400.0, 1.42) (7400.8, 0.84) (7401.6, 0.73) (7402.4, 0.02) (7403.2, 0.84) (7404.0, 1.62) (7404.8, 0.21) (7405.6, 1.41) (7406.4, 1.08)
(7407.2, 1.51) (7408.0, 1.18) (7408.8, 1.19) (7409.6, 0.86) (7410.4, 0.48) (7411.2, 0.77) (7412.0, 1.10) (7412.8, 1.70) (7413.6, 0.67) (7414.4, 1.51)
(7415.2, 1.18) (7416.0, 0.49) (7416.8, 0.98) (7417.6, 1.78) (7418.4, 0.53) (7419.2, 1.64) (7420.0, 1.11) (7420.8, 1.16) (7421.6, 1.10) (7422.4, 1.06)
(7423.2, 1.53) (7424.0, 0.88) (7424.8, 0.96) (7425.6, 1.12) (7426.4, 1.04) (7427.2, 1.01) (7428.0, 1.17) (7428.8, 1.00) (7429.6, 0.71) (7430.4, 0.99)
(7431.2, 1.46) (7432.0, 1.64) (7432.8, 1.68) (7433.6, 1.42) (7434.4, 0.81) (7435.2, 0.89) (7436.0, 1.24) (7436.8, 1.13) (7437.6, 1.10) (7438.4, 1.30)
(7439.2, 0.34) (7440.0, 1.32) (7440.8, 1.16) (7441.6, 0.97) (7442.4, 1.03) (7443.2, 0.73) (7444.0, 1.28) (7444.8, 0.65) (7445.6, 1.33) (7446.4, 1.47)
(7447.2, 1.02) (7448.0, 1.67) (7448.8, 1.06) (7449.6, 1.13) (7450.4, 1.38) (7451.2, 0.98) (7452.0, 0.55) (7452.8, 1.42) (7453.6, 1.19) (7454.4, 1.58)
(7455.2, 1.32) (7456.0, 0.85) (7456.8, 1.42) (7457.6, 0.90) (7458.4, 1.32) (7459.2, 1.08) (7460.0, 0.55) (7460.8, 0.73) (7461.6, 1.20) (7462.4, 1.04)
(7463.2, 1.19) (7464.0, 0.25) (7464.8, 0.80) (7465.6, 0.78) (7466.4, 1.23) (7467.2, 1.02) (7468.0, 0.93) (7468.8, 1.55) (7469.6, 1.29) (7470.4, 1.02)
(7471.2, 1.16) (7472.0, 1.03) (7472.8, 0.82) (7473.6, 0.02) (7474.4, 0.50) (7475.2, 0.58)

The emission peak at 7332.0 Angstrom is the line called Halpha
